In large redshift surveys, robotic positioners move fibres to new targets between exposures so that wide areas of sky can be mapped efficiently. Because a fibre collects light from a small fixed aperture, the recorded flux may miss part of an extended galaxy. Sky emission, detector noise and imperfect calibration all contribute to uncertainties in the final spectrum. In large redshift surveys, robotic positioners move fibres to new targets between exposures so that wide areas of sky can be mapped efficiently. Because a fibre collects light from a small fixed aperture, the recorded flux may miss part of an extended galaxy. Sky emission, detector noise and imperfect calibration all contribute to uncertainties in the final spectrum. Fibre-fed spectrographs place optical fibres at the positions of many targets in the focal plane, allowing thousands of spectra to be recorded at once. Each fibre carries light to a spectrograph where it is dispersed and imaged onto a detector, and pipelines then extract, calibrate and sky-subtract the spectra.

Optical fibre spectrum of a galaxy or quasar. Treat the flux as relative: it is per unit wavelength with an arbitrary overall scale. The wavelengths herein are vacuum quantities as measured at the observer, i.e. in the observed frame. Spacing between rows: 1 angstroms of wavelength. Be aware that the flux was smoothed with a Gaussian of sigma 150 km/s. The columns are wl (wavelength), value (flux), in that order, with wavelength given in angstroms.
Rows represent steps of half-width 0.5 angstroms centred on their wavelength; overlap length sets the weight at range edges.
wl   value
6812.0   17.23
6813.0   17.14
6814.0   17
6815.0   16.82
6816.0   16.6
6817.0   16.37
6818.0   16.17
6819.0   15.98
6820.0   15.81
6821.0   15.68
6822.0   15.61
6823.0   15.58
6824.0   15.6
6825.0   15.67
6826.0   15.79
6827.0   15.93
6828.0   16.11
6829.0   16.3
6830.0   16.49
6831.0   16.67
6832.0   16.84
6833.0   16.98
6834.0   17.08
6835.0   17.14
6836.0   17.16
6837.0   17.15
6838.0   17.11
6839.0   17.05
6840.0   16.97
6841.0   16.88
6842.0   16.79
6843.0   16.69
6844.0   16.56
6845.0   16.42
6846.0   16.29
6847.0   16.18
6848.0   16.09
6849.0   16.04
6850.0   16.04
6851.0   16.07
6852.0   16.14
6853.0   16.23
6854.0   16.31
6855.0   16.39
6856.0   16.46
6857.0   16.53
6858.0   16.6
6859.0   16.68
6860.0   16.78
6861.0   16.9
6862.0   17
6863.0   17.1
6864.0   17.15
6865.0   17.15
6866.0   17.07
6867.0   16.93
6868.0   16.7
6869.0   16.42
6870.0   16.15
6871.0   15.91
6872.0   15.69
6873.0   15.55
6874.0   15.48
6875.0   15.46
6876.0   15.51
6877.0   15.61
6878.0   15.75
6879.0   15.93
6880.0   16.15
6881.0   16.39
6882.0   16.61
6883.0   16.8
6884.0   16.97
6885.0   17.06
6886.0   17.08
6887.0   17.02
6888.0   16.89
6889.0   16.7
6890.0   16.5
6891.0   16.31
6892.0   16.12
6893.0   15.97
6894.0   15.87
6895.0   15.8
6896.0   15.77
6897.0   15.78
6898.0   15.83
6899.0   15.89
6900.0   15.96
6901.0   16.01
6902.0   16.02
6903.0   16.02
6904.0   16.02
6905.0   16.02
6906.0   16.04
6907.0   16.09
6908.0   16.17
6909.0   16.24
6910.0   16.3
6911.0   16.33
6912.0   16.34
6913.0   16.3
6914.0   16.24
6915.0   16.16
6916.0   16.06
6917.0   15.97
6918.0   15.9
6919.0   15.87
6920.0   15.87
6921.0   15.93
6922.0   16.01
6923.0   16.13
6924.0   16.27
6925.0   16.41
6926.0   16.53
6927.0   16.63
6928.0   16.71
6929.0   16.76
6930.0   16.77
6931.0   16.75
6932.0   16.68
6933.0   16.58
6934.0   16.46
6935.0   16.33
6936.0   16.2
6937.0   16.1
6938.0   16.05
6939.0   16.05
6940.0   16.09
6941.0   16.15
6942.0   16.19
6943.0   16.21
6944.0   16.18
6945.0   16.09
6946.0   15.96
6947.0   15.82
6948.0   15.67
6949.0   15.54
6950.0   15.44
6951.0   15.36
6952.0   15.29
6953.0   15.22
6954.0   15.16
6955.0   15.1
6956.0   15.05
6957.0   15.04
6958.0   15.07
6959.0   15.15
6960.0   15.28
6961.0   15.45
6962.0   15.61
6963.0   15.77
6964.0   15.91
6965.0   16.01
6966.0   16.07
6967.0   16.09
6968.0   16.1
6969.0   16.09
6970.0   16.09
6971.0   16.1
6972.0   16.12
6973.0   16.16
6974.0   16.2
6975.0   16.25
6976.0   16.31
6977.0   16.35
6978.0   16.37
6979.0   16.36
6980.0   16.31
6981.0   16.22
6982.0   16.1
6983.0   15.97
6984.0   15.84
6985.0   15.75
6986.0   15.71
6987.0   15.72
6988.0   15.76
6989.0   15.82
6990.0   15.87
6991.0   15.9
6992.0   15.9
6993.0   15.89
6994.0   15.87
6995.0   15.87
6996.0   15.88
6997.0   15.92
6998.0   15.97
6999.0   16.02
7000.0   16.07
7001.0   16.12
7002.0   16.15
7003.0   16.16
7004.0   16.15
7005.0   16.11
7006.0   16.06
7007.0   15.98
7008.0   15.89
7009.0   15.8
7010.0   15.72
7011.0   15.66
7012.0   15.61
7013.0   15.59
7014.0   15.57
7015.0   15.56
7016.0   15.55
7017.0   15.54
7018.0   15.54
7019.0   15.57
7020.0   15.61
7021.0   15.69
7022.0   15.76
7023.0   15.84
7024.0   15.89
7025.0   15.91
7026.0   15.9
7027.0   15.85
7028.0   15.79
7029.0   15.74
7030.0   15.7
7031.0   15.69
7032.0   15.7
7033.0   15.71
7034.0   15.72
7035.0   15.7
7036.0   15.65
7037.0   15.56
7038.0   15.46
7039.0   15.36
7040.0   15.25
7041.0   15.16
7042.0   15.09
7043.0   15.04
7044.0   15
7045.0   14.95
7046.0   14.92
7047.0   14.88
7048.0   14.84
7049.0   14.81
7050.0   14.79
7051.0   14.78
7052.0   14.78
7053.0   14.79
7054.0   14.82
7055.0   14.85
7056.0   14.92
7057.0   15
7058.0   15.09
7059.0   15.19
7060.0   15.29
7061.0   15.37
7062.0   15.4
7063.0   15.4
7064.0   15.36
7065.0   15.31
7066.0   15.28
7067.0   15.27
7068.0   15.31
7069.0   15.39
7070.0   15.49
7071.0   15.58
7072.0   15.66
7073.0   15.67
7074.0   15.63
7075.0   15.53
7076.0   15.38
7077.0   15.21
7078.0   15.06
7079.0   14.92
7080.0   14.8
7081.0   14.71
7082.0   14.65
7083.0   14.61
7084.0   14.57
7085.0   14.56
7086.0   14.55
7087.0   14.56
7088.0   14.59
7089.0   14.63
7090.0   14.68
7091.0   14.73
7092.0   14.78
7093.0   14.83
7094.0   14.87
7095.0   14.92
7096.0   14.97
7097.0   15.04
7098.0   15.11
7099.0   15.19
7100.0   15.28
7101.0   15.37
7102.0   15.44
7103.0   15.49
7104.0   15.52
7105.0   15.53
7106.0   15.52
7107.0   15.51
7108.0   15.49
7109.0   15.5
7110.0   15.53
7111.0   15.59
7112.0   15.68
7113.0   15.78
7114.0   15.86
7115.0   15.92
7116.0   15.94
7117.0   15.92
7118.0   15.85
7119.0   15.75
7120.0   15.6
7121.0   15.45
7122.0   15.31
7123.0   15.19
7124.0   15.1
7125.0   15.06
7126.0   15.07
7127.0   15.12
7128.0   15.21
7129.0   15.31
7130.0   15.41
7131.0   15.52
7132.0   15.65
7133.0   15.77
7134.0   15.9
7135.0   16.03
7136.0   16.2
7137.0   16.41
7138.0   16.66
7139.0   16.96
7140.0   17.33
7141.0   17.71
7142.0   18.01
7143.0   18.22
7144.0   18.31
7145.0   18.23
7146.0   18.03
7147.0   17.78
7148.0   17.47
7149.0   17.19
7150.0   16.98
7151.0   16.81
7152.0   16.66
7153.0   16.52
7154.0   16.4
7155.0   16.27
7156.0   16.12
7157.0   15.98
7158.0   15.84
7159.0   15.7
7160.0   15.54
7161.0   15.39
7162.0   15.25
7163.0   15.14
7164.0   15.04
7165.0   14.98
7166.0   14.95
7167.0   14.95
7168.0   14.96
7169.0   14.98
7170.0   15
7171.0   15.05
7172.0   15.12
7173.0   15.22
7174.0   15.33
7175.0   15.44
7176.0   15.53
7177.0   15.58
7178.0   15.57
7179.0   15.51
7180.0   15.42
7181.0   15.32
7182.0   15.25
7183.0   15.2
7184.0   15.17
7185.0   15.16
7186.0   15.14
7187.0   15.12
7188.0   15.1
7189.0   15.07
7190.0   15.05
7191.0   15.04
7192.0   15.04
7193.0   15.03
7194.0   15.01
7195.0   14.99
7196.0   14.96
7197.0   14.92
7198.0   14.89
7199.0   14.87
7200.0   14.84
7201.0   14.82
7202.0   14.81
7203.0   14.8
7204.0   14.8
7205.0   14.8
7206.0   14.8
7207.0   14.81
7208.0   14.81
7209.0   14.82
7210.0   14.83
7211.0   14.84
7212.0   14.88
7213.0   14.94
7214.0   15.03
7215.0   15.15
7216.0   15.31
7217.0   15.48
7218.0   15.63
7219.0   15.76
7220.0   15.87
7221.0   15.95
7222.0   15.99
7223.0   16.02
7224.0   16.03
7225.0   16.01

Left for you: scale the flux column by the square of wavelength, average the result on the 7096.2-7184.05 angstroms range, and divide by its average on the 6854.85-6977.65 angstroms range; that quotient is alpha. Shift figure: 1.05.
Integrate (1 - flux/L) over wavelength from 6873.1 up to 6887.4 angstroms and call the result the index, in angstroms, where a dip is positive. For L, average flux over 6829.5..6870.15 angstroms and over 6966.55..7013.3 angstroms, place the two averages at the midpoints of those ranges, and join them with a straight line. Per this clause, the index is 0.2 angstroms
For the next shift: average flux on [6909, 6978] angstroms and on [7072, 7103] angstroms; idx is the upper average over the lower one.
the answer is 0.94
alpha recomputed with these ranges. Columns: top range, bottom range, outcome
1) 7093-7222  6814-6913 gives 1.04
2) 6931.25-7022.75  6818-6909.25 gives 1.00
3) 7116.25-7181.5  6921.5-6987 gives 1.05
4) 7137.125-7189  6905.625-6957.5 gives 1.06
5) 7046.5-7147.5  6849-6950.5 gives 1.01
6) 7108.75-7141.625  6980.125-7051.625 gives 1.04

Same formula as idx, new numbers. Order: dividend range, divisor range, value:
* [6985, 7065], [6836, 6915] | 0.95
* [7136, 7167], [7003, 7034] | 1.05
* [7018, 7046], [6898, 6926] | 0.97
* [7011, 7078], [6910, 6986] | 0.96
